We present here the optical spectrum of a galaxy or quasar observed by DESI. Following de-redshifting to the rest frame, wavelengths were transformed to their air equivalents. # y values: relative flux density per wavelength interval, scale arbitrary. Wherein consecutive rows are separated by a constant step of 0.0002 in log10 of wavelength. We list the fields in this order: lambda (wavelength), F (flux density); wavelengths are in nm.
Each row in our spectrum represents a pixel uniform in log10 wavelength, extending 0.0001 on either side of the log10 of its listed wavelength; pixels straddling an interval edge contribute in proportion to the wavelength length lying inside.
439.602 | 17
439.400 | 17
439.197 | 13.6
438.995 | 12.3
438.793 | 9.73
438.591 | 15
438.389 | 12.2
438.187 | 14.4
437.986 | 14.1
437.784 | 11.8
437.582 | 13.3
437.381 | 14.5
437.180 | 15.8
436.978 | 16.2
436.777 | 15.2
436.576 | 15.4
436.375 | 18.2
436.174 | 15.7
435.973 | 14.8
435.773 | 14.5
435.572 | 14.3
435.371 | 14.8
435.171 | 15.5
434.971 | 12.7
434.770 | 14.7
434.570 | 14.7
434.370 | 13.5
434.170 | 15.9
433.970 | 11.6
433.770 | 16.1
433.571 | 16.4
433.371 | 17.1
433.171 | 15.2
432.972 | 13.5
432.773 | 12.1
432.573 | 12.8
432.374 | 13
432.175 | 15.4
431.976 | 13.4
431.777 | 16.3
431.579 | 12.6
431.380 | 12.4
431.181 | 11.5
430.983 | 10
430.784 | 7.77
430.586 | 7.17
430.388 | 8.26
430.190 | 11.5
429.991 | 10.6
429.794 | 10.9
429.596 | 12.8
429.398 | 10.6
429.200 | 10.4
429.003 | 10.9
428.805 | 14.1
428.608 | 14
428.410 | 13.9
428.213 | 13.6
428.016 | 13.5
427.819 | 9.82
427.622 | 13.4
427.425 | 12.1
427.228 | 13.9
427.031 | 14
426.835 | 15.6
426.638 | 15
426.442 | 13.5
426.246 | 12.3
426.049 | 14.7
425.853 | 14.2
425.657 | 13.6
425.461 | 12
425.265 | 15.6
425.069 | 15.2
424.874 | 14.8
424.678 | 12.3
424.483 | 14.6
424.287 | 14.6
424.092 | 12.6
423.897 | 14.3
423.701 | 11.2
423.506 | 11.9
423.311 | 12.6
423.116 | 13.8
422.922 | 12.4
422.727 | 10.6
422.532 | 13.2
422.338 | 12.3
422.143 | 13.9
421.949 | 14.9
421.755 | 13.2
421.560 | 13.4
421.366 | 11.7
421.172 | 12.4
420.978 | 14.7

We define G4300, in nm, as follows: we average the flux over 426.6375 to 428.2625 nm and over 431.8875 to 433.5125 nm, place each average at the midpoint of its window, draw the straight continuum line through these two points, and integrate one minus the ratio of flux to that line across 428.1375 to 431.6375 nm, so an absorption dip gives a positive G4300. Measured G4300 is 0.62 nm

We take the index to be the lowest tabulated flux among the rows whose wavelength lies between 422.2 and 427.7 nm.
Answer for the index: 10.6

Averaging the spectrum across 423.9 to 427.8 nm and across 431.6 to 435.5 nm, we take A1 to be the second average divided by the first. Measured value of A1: 1.04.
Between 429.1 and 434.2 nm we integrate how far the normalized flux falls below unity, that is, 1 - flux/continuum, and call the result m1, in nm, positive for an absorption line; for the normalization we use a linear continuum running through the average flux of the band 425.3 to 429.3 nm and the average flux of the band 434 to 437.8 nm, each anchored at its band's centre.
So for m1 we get 0.58 nm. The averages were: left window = 13.3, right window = 14.8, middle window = 12.5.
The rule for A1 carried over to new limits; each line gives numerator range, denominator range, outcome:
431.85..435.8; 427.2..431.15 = 1.26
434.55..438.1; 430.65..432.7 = 1.19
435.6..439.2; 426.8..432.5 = 1.18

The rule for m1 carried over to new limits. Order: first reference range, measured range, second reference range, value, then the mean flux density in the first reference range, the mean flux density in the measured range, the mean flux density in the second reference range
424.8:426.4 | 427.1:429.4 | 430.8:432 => 0.109 nm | 14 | 12.6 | 12.3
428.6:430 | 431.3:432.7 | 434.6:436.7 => -0.059 nm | 11.7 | 13.7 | 15.1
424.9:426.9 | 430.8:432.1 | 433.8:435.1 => 0.150 nm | 14.2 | 12.4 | 14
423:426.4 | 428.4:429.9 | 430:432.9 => 0.031 nm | 13.5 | 12.1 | 11.7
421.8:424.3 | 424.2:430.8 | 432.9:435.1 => 0.413 nm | 12.9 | 12.7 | 14.7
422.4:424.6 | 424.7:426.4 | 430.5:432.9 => -0.170 nm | 12.9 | 14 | 12.1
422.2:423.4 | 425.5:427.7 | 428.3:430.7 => -0.372 nm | 12.5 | 13.8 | 11.2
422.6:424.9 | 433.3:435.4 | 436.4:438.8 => -0.126 nm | 12.9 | 14.8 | 14.3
